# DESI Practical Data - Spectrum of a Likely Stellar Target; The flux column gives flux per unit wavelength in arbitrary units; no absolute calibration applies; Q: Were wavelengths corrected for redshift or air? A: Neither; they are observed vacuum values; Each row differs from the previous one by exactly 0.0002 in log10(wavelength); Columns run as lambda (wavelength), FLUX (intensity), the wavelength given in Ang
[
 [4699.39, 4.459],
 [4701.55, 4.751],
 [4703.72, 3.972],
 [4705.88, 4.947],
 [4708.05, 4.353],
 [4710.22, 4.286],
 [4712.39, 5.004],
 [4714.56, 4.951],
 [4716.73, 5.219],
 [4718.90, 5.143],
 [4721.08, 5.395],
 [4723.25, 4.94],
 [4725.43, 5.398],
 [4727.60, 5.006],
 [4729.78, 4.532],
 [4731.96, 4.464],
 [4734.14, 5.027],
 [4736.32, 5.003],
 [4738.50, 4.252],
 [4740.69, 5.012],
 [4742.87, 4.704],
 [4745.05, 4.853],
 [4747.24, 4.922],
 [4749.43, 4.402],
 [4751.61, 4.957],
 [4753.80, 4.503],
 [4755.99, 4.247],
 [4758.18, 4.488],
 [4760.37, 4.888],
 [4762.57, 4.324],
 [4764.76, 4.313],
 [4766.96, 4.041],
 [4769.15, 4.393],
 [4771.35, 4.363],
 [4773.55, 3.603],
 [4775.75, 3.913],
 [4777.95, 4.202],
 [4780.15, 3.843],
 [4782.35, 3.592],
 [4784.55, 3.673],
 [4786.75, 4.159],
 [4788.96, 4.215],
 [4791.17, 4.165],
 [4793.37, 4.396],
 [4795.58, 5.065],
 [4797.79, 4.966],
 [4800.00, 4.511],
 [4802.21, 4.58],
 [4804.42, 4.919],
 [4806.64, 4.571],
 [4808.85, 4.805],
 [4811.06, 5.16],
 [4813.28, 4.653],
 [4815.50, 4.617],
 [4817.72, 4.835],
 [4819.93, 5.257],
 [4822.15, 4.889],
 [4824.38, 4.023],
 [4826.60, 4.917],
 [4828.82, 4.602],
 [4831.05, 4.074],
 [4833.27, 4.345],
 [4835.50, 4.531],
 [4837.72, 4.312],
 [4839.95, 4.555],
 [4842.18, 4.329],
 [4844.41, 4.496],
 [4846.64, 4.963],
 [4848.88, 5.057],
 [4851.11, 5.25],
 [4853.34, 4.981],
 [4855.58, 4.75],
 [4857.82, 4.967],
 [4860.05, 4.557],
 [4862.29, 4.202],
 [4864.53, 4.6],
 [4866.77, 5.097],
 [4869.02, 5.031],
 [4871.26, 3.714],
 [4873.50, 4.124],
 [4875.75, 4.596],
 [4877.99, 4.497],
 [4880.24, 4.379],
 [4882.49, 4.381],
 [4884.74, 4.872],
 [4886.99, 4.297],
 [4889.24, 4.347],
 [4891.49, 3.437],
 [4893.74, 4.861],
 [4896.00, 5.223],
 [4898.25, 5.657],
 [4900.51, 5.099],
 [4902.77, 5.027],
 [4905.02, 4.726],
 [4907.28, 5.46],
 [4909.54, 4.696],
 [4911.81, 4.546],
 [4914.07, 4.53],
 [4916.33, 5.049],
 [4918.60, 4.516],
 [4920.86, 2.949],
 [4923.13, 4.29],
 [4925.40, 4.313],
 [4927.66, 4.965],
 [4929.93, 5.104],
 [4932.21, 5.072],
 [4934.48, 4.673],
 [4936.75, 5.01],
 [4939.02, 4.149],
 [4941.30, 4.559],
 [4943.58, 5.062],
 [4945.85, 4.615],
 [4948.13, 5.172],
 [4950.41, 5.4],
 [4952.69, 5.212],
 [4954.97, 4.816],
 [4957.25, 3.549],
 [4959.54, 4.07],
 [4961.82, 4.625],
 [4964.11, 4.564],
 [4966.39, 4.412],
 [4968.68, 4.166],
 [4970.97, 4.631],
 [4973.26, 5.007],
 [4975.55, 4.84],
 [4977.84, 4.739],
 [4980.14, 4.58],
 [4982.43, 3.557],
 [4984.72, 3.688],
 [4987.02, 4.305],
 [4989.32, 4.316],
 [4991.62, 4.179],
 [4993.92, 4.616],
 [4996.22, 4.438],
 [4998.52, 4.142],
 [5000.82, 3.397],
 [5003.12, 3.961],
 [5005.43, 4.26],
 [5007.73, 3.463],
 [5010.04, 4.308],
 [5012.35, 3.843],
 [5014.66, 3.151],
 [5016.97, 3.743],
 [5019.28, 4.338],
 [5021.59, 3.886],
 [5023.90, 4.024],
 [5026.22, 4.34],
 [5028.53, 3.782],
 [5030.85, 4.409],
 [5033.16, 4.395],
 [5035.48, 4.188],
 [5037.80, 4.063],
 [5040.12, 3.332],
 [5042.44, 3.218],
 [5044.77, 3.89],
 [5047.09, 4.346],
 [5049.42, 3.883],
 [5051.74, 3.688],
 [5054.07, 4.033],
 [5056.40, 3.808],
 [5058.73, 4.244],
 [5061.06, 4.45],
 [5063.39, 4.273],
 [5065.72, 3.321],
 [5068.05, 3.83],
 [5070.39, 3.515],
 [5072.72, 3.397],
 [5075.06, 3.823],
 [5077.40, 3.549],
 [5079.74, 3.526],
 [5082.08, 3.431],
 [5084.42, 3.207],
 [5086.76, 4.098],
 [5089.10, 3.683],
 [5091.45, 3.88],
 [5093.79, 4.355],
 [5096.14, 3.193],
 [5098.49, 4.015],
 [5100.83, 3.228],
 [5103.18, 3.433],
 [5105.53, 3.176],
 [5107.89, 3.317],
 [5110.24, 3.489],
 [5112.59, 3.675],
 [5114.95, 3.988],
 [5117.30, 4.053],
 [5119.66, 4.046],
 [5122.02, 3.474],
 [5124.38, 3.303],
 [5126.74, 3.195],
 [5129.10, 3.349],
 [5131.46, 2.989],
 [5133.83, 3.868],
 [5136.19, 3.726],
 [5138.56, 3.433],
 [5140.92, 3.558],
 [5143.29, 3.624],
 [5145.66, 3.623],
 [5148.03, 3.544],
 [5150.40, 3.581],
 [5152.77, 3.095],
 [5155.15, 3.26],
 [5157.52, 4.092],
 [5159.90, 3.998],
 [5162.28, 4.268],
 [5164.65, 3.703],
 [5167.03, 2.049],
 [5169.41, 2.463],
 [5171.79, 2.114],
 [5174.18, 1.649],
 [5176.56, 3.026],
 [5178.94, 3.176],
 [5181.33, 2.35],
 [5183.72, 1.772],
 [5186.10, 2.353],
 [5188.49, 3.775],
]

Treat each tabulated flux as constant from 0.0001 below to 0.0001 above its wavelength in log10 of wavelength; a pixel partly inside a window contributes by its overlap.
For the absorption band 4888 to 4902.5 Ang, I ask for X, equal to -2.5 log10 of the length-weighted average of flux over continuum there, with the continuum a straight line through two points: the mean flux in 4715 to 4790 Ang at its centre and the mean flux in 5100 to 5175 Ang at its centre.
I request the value -0.16 mag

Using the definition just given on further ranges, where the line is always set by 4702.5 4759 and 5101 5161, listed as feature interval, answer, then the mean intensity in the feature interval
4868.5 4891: -0.016 mag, 4.38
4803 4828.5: -0.062 mag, 4.78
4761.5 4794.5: 0.136 mag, 4.08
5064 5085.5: 0.057 mag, 3.53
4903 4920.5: -0.122 mag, 4.72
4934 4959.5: -0.150 mag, 4.72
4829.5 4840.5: 0.022 mag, 4.36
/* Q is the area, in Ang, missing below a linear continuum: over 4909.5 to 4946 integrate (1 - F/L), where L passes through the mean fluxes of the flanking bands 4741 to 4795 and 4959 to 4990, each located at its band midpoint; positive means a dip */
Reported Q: -1.7 Ang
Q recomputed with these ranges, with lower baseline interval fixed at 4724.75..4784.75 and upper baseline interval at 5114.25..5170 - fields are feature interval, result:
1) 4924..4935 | -2.13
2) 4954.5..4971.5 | -1.59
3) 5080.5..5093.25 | -0.13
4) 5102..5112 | 0.64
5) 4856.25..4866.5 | -1.04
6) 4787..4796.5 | -0.10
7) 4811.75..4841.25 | -2.07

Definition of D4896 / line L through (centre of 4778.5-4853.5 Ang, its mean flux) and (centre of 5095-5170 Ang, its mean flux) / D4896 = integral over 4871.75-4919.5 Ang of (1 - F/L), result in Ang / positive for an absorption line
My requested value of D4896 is -4.2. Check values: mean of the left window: 4.56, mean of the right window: 3.5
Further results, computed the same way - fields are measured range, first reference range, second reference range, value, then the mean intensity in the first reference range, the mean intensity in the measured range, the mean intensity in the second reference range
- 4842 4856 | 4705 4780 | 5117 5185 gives -2.0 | 4.64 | 4.87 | 3.24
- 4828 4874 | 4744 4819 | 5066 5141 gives -3.7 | 4.45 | 4.6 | 3.58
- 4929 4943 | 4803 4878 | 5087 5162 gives -1.5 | 4.66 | 4.76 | 3.6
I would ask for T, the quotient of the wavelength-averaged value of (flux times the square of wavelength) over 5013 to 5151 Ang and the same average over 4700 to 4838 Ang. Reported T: 0.9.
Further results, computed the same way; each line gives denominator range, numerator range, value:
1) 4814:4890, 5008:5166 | 0.89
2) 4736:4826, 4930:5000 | 1.09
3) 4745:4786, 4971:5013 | 1.08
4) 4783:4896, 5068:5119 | 0.88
